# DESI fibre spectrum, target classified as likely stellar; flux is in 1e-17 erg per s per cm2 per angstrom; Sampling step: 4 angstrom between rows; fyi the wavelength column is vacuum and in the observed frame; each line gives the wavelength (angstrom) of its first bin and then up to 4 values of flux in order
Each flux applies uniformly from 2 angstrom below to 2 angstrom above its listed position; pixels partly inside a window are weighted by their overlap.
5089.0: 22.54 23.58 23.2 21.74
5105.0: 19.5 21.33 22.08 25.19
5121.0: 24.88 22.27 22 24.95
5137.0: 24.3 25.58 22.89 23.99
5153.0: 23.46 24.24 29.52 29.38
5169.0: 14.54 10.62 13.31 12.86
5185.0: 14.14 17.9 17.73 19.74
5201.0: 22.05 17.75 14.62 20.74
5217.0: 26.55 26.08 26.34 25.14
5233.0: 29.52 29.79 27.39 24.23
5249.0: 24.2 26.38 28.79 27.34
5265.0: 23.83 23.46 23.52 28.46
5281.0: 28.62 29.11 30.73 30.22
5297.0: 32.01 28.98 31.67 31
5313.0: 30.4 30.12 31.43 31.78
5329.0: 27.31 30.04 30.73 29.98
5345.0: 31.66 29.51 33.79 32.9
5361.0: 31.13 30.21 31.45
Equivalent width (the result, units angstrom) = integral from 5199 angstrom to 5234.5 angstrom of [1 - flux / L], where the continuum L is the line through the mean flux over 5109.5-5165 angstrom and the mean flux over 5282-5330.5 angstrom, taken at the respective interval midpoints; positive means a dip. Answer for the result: 5.4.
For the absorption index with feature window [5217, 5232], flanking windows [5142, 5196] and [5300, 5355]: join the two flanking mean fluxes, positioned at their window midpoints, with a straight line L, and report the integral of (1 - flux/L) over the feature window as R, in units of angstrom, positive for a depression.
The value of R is -1.7 angstrom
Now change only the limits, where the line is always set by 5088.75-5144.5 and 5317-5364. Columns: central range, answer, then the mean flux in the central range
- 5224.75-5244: -0.3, 27.6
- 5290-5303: -0.5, 30.4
